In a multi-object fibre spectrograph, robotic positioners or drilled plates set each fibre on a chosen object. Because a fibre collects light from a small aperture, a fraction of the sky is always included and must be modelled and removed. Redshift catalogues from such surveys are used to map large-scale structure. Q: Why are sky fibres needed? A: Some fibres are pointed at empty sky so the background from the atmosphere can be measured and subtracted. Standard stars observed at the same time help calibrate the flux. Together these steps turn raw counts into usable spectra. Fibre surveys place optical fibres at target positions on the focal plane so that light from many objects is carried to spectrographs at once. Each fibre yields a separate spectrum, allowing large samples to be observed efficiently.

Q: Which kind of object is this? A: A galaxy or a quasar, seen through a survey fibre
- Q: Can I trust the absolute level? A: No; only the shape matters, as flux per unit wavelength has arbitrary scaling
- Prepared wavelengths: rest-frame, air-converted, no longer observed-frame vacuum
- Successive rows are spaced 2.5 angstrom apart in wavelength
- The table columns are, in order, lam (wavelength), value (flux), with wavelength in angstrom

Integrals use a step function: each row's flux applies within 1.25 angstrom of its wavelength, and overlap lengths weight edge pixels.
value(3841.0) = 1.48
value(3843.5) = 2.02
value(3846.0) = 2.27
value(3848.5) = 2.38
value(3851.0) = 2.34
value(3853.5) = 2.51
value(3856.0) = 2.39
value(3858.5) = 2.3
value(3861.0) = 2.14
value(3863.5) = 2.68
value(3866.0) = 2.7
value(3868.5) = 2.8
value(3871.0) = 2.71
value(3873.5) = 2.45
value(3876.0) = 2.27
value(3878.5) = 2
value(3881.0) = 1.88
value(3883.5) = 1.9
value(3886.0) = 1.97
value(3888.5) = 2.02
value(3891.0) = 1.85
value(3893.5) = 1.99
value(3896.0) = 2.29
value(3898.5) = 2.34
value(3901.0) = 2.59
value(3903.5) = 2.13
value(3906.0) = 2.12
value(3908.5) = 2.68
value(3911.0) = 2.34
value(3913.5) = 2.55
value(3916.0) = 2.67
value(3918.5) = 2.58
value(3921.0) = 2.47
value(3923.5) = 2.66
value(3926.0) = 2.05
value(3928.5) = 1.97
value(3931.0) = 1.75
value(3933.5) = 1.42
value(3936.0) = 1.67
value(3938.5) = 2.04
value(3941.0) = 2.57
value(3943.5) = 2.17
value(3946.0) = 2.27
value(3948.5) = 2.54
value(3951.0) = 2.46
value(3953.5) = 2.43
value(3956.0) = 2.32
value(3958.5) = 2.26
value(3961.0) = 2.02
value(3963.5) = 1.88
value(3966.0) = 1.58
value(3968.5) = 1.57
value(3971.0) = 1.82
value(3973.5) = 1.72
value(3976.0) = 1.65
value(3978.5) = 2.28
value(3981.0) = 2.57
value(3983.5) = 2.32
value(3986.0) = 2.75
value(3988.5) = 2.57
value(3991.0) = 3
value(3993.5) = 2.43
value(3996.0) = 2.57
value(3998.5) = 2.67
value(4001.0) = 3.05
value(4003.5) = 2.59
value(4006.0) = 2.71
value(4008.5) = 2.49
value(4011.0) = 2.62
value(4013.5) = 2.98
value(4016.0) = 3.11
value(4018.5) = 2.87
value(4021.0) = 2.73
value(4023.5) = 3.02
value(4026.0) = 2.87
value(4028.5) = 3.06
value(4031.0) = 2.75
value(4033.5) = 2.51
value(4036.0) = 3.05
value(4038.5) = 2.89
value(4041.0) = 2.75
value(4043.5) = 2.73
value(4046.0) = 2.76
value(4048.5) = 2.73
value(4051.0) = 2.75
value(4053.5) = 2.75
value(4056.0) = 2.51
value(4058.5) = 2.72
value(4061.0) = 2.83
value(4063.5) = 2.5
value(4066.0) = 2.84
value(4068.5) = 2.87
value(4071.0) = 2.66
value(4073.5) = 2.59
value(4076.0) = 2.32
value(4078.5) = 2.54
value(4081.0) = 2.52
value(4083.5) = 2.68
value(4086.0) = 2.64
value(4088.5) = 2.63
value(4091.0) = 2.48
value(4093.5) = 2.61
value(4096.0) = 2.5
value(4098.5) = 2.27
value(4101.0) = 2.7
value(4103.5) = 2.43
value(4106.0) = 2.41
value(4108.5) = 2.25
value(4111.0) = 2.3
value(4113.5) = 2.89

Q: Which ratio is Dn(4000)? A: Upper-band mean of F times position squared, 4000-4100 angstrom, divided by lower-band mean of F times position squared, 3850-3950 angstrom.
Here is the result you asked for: 1.29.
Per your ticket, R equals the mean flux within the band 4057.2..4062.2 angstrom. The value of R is 2.77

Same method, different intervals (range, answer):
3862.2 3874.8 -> 2.66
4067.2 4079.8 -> 2.6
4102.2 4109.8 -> 2.37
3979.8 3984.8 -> 2.45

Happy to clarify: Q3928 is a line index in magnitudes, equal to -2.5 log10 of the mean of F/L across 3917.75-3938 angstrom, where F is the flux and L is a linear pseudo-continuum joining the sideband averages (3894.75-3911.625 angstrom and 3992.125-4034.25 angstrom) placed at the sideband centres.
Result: 0.19 mag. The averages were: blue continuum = 2.36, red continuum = 2.77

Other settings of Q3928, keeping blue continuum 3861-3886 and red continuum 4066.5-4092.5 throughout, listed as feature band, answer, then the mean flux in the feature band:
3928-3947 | 0.22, 1.98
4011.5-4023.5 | -0.16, 2.91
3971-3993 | 0.07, 2.33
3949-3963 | 0.07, 2.29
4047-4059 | -0.05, 2.69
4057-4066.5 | -0.05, 2.71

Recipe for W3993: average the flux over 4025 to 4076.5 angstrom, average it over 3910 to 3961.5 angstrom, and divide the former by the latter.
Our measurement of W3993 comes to 1.2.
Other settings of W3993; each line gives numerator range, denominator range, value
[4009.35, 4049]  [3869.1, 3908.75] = 1.29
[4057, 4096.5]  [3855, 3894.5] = 1.16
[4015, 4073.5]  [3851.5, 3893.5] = 1.22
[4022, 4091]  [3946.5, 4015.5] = 1.15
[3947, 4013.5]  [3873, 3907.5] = 1.11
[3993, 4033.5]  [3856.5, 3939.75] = 1.24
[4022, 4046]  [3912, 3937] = 1.30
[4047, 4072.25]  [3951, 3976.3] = 1.38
